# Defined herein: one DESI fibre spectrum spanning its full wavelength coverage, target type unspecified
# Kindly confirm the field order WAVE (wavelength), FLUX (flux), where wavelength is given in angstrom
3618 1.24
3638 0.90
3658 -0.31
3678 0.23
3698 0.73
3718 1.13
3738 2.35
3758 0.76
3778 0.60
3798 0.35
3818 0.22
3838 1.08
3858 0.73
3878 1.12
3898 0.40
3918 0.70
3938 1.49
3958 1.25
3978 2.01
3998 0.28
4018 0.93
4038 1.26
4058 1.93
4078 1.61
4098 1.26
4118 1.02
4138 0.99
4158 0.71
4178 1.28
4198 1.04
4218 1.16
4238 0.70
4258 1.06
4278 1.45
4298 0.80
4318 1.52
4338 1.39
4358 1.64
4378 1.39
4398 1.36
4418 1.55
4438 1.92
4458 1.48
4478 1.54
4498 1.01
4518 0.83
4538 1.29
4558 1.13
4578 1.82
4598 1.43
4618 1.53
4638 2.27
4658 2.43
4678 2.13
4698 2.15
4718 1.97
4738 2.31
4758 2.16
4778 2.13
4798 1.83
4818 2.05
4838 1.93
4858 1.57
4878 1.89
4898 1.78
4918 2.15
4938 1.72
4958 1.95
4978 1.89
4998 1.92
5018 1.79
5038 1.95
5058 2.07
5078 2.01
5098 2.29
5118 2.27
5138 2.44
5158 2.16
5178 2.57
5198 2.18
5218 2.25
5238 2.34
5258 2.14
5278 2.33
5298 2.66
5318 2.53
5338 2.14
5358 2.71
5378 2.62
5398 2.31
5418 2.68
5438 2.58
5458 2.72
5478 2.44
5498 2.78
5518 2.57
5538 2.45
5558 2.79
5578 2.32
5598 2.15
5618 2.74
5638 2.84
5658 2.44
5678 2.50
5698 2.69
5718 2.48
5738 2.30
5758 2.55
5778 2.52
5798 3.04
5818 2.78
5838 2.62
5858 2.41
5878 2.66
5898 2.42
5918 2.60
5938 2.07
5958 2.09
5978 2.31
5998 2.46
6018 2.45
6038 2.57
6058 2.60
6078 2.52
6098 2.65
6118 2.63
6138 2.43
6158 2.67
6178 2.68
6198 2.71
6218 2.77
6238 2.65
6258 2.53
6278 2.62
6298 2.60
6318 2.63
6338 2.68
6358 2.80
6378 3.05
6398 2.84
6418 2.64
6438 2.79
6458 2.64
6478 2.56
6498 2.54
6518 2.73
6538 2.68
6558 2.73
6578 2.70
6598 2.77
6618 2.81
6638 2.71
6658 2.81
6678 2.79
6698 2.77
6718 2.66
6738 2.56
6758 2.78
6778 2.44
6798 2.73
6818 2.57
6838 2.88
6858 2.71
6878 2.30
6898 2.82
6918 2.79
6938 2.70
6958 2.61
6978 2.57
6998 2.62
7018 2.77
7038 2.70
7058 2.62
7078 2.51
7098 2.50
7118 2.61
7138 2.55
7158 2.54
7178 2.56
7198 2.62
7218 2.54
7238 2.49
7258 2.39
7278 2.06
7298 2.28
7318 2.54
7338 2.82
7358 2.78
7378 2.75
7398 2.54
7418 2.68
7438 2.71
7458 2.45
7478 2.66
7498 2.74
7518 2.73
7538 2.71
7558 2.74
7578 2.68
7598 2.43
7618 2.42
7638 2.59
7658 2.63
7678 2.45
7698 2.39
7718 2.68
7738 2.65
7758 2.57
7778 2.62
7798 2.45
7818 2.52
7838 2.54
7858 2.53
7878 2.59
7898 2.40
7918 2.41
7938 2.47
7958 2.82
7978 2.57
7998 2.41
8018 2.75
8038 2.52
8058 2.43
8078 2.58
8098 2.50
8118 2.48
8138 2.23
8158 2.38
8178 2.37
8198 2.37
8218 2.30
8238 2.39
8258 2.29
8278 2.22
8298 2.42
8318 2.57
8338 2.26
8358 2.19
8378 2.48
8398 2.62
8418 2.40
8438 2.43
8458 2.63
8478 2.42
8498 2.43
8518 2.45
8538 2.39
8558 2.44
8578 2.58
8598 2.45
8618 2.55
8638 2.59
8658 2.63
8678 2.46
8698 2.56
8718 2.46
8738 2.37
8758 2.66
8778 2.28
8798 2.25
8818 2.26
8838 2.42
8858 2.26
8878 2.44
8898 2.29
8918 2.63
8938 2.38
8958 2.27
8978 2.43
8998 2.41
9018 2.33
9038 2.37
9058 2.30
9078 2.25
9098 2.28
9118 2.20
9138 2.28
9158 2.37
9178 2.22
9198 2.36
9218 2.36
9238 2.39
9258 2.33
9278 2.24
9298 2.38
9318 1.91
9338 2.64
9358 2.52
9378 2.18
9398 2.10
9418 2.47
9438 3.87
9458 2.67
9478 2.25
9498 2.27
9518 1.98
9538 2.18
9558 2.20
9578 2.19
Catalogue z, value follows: 0.15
